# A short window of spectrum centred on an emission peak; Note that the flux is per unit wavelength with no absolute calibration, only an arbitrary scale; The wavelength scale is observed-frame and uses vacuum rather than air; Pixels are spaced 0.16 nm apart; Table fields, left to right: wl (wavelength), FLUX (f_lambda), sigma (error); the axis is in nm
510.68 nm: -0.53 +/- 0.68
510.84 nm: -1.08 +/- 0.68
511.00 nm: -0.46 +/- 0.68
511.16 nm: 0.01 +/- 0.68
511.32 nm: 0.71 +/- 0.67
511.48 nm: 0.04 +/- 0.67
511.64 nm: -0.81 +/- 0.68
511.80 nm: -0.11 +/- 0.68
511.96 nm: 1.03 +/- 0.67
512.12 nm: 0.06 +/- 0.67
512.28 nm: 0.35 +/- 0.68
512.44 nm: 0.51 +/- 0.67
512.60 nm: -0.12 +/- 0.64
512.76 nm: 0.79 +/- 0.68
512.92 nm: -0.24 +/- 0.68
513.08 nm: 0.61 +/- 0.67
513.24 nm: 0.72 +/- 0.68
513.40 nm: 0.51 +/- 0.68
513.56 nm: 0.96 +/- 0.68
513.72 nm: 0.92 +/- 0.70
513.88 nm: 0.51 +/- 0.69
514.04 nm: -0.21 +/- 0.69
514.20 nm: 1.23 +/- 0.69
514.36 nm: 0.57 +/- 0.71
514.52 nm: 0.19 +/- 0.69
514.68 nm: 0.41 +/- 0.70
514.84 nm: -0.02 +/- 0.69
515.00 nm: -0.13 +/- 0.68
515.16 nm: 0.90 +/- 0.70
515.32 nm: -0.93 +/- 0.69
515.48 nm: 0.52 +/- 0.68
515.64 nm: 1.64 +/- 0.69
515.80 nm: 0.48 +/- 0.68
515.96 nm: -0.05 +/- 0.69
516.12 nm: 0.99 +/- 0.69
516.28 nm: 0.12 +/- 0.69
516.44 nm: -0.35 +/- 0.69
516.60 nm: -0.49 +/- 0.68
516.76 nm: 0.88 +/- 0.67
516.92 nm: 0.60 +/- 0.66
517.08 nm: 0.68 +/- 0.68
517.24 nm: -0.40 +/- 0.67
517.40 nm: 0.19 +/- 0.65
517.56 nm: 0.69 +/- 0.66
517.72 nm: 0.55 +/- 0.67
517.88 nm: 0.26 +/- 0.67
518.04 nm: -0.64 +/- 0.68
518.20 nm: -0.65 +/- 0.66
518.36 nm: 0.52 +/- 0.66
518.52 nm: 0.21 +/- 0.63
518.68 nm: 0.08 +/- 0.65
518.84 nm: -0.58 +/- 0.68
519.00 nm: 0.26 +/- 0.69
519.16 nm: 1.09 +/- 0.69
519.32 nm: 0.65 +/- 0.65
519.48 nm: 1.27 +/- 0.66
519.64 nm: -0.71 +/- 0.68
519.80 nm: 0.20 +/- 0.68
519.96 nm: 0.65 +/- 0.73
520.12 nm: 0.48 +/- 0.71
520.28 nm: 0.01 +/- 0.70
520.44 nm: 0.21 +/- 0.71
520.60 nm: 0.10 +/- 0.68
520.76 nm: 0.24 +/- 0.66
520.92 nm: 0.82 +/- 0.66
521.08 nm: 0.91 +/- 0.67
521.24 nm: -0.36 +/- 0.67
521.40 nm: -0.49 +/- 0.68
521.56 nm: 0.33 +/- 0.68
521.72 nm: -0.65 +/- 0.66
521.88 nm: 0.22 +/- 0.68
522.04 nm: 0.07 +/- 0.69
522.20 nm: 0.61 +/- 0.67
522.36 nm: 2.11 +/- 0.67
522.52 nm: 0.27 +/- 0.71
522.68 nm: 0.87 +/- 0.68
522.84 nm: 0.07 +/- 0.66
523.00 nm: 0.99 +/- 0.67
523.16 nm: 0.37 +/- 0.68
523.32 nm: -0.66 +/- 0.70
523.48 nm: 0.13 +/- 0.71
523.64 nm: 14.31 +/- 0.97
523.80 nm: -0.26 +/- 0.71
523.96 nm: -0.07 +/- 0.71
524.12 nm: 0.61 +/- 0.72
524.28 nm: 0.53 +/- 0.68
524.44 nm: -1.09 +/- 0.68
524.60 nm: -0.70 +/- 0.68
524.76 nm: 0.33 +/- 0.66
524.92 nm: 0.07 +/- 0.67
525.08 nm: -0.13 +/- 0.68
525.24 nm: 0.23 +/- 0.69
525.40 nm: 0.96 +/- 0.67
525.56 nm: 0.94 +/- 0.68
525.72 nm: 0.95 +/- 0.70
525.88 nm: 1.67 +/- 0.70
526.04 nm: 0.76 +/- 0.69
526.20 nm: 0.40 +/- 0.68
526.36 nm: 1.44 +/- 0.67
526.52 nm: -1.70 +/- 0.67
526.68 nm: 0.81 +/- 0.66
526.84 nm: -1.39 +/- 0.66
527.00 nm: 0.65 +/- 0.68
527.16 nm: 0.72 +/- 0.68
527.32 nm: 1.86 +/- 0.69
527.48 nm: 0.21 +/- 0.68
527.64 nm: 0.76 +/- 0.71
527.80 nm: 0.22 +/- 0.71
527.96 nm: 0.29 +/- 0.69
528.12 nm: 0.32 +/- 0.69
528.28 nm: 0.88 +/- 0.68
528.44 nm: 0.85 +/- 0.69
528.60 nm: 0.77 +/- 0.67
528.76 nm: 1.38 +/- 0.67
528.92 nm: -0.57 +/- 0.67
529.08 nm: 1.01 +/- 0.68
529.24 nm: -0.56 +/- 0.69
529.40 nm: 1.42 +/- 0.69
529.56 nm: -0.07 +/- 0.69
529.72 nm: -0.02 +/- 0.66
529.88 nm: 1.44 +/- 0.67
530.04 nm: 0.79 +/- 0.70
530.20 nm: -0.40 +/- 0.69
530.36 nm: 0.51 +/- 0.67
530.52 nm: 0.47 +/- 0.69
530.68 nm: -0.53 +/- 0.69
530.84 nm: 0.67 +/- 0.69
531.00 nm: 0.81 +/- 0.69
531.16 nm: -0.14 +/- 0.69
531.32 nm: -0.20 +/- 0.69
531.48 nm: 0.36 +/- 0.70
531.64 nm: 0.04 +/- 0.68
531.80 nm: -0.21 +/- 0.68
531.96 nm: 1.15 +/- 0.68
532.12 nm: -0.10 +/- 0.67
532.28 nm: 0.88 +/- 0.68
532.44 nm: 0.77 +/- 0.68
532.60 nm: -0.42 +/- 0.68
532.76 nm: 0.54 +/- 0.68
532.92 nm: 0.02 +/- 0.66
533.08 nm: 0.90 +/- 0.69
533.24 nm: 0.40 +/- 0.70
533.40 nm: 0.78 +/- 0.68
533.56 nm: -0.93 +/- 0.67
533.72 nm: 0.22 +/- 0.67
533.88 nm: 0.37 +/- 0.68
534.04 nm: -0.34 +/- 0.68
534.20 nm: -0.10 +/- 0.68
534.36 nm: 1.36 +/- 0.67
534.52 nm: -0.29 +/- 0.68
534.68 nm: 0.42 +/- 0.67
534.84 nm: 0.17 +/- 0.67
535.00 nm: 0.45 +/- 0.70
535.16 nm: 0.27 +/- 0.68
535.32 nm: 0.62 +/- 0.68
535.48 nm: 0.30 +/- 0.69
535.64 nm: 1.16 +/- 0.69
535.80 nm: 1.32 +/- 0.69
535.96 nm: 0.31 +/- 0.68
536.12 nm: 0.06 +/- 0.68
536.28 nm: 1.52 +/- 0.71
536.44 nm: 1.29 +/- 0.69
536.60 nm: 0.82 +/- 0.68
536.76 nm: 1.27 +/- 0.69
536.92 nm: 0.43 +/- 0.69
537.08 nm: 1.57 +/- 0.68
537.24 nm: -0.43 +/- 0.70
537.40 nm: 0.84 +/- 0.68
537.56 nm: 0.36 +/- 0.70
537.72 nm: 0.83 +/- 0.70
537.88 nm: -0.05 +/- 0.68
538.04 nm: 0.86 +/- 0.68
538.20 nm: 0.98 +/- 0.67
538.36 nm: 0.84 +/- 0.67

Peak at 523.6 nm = [O III]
